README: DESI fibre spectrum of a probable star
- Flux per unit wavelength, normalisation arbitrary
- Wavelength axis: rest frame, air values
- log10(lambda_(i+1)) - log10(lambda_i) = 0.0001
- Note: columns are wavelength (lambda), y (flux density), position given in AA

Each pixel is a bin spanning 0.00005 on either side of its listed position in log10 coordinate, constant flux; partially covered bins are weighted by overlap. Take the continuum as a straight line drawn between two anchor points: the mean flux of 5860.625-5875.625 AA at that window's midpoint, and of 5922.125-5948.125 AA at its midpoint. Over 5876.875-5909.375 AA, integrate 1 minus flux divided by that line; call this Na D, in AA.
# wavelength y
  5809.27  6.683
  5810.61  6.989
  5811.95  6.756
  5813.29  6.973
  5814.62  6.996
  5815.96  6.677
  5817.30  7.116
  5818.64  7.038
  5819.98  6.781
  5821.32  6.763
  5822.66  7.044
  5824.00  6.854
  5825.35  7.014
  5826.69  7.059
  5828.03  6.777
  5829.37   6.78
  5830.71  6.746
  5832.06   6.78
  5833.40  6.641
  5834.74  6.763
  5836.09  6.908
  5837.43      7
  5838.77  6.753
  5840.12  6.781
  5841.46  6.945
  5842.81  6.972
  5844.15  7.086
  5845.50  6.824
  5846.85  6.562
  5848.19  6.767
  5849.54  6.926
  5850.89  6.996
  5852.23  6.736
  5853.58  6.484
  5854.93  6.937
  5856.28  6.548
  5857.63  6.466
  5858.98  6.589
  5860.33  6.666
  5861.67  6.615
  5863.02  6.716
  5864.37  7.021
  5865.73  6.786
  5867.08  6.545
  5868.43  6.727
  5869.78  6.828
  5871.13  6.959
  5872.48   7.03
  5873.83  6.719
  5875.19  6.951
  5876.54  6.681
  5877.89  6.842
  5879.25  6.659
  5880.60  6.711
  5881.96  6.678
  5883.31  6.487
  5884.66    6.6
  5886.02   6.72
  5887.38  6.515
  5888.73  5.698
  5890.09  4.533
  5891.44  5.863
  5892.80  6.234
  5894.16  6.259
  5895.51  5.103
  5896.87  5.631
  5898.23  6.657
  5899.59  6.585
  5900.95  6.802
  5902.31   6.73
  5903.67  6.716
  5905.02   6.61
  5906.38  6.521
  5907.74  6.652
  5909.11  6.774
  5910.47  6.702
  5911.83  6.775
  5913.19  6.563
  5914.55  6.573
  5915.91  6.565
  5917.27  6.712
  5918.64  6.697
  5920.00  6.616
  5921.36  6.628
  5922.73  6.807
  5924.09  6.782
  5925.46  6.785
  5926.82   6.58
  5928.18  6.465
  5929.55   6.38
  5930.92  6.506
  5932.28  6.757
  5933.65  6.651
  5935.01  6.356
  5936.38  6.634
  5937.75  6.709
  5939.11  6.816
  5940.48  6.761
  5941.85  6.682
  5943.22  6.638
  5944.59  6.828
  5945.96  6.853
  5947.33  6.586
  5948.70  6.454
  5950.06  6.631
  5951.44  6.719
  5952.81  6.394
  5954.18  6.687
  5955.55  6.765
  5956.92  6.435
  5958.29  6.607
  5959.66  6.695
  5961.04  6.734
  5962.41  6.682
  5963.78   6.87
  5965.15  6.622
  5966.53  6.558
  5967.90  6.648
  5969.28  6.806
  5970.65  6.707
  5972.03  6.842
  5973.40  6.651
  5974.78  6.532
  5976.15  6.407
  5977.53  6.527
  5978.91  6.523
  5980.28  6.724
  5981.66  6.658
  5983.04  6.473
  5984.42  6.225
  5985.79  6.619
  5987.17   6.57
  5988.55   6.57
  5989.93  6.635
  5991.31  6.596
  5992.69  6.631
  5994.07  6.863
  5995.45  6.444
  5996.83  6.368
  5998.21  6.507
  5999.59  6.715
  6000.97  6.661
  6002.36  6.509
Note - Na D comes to 1.9 AA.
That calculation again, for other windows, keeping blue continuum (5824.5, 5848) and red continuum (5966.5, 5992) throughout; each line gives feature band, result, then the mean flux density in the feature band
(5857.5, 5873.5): 0.1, 6.76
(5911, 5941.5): 0.2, 6.64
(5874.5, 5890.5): 0.7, 6.45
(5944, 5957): 0.0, 6.64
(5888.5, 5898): 1.5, 5.66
